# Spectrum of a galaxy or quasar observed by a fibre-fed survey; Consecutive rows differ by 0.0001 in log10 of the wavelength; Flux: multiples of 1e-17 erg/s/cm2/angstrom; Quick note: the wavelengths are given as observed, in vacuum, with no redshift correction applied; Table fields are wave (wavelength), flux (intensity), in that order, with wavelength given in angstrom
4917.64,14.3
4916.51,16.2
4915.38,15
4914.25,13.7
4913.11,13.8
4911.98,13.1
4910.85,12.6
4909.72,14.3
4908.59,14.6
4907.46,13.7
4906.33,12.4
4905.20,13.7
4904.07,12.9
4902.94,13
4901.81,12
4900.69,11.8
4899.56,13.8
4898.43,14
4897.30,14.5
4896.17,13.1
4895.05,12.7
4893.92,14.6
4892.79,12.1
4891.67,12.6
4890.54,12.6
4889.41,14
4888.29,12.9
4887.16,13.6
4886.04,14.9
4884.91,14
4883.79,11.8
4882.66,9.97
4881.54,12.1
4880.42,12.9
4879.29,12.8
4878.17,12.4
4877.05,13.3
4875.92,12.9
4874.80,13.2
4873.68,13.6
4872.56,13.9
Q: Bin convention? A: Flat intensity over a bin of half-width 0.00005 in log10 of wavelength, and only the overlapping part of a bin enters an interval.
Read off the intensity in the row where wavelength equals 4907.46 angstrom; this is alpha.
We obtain 13.7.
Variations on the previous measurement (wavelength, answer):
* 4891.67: 12.6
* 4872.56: 13.9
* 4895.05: 12.7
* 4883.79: 11.8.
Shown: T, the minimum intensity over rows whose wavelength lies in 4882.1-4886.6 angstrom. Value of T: 9.97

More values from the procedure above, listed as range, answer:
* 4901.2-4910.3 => 12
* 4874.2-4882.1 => 12.1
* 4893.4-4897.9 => 12.7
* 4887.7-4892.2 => 12.6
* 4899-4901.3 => 11.8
